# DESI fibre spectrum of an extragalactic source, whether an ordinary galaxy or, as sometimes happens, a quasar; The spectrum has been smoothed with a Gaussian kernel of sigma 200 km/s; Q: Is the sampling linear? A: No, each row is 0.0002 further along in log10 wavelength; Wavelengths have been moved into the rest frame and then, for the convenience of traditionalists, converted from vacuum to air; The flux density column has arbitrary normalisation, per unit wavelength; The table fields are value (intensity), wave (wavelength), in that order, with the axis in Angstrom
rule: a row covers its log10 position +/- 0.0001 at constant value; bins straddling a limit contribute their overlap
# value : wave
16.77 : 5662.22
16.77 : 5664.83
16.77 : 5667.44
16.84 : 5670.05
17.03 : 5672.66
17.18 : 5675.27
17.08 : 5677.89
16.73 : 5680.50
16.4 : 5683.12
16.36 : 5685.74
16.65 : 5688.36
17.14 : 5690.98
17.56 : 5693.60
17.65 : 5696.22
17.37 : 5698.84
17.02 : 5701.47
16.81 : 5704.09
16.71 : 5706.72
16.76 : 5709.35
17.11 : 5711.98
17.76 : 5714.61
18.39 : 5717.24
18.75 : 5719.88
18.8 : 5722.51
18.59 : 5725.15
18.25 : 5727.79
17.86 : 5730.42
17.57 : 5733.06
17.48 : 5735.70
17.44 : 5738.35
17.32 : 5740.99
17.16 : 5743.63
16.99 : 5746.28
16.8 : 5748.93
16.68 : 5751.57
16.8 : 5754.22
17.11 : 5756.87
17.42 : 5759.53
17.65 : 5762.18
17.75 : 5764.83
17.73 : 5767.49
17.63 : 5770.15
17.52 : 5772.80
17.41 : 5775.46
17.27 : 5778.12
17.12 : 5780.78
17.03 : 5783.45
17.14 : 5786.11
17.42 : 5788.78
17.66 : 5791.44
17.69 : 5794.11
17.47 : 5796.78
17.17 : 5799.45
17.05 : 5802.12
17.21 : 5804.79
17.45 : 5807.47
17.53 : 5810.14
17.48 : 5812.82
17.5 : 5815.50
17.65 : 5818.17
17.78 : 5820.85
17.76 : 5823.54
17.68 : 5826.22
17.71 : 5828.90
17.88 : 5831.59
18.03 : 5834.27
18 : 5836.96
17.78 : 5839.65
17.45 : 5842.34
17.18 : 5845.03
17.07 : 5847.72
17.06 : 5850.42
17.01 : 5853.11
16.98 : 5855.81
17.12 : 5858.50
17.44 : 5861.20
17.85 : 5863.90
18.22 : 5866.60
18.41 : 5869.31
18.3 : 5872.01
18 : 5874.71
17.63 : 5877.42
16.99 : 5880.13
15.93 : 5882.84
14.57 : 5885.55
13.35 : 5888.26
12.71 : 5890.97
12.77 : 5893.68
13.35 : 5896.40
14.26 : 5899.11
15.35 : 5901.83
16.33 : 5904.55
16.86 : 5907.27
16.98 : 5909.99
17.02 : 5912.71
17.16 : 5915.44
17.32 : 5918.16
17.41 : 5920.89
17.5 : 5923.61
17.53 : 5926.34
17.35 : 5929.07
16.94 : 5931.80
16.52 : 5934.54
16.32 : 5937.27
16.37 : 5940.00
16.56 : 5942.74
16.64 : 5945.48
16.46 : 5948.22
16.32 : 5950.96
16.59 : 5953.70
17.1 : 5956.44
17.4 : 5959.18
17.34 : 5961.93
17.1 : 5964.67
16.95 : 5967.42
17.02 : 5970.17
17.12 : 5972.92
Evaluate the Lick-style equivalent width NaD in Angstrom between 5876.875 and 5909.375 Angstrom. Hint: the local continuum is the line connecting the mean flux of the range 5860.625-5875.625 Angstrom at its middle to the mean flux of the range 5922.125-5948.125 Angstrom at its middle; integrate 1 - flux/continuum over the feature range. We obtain 4.84 Angstrom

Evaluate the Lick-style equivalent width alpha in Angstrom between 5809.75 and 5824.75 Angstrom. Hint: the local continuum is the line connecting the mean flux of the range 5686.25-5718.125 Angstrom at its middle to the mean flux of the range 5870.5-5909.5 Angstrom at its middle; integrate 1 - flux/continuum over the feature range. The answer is -1.4 Angstrom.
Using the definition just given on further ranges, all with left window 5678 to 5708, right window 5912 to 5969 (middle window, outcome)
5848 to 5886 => -0.81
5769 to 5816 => -1.17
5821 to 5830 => -0.41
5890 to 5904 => 2.54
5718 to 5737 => -1.39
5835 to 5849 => -0.47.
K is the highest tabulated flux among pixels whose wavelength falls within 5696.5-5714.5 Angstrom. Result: 17.37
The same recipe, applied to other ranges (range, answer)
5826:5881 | 18.41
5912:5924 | 17.5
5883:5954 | 17.53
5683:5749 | 18.8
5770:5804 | 17.69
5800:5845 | 18.03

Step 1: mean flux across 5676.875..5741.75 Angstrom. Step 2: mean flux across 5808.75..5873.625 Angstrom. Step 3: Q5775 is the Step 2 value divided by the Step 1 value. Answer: 1.0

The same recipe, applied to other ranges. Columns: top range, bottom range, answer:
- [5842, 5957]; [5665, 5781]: 0.96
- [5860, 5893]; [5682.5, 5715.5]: 0.97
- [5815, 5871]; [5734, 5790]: 1.02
